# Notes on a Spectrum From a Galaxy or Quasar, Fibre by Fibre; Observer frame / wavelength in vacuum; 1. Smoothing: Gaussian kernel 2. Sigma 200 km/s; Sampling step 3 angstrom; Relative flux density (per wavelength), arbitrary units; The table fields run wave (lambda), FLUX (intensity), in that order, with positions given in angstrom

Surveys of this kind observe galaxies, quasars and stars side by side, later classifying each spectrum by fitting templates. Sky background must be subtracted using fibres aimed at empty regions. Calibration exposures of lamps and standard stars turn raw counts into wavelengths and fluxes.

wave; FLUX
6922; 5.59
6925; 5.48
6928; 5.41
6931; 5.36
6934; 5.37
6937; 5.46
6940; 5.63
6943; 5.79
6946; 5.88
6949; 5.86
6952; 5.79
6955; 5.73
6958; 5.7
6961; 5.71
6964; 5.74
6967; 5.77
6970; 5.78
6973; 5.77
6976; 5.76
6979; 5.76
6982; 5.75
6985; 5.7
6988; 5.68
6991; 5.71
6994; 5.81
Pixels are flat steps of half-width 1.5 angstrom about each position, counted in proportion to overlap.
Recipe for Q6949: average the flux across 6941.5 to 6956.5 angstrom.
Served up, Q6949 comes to 5.81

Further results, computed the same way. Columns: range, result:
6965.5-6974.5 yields 5.77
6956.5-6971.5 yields 5.74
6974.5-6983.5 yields 5.76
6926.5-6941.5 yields 5.45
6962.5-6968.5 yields 5.75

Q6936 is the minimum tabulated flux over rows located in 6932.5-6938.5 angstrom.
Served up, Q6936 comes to 5.37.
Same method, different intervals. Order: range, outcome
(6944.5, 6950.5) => 5.86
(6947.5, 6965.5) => 5.7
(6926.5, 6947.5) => 5.36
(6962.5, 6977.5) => 5.74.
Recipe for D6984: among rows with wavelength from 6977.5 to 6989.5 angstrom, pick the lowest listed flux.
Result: 5.68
